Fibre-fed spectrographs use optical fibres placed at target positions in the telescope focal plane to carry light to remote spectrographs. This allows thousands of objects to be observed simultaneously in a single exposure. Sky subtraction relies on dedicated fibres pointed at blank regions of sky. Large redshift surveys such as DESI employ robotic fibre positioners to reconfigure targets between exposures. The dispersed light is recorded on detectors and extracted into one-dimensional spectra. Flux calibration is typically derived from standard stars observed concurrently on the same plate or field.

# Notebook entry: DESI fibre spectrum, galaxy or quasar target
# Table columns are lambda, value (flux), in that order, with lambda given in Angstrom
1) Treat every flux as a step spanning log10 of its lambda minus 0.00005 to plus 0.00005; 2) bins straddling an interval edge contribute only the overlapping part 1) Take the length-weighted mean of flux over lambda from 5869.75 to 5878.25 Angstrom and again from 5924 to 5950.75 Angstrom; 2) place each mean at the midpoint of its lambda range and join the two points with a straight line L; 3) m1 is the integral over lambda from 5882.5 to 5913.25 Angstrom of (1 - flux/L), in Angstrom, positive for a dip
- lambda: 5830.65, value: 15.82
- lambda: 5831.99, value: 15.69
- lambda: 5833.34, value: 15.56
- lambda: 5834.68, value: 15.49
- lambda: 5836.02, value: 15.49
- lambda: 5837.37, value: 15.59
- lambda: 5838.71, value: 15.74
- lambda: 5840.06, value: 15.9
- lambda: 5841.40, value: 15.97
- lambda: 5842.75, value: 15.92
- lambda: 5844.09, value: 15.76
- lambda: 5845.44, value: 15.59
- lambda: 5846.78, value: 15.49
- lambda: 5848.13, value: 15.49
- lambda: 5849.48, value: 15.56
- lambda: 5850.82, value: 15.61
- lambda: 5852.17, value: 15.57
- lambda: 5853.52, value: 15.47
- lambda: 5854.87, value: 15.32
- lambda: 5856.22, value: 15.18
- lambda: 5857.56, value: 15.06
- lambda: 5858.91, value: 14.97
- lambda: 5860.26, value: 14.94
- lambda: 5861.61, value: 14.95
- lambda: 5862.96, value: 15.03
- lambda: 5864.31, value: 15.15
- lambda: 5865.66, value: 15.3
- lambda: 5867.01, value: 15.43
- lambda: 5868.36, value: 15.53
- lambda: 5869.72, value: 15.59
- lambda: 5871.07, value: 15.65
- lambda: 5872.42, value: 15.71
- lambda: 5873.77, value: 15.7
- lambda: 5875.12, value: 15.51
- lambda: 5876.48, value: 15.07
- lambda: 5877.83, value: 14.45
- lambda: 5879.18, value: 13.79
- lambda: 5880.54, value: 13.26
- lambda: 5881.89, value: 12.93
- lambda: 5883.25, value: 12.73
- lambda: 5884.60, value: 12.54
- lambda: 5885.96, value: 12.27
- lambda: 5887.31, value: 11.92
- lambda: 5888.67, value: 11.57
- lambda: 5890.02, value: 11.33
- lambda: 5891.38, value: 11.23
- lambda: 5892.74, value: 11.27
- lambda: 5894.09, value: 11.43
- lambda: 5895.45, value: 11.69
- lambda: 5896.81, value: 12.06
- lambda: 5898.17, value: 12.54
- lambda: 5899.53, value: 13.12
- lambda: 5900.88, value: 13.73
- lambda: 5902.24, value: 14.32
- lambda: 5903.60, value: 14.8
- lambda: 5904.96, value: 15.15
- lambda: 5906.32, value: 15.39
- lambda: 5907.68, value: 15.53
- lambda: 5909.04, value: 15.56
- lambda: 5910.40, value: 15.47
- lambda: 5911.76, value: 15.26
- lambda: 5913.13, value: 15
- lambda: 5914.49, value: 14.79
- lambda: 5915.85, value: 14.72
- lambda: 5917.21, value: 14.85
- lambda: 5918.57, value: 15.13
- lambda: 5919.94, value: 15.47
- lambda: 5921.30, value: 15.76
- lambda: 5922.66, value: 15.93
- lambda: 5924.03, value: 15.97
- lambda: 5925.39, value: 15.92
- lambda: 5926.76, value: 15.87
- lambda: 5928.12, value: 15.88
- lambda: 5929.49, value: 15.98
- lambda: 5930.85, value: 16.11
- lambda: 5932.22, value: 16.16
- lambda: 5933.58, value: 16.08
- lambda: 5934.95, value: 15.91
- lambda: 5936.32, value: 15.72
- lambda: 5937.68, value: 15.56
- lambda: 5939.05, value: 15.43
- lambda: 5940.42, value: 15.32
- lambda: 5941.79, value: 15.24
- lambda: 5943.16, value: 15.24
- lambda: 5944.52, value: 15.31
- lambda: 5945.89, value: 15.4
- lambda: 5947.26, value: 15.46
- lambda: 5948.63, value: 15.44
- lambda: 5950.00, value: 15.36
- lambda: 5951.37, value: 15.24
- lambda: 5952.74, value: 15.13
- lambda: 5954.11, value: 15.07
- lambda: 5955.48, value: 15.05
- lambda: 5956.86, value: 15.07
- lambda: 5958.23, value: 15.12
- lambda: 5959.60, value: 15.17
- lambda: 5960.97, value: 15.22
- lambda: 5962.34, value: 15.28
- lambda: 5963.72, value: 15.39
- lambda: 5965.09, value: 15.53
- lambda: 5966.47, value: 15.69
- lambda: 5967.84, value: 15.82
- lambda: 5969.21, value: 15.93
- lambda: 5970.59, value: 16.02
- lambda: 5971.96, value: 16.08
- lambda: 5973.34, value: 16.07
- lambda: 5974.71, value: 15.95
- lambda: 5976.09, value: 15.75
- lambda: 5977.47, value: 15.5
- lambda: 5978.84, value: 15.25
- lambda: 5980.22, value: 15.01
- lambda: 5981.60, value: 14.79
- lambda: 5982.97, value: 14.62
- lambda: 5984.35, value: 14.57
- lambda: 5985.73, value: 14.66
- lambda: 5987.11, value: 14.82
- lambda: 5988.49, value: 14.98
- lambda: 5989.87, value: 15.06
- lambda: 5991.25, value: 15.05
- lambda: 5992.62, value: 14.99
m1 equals 4.4 Angstrom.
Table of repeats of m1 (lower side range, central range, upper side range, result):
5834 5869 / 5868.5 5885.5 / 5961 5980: 1.2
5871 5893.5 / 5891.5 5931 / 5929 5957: -0.6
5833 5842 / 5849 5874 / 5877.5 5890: -2.2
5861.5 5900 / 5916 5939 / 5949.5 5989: -2.0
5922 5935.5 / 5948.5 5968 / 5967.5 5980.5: 0.7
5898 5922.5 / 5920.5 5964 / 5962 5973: -0.5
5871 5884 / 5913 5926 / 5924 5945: 0.0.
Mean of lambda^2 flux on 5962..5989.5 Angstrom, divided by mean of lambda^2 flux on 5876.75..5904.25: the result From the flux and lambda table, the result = 1.25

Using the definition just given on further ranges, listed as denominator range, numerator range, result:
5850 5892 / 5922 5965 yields 1.11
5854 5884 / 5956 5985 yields 1.07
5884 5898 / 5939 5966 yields 1.33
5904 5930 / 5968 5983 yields 1.03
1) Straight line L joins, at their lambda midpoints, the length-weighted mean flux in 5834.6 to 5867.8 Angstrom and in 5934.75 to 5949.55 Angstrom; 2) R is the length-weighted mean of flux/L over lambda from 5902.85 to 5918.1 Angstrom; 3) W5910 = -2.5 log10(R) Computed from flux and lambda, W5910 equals 0.02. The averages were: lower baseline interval 15.4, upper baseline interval 15.4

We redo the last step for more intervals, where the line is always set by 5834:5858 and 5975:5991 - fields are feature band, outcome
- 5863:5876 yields 0.00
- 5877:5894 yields 0.23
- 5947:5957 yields -0.01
